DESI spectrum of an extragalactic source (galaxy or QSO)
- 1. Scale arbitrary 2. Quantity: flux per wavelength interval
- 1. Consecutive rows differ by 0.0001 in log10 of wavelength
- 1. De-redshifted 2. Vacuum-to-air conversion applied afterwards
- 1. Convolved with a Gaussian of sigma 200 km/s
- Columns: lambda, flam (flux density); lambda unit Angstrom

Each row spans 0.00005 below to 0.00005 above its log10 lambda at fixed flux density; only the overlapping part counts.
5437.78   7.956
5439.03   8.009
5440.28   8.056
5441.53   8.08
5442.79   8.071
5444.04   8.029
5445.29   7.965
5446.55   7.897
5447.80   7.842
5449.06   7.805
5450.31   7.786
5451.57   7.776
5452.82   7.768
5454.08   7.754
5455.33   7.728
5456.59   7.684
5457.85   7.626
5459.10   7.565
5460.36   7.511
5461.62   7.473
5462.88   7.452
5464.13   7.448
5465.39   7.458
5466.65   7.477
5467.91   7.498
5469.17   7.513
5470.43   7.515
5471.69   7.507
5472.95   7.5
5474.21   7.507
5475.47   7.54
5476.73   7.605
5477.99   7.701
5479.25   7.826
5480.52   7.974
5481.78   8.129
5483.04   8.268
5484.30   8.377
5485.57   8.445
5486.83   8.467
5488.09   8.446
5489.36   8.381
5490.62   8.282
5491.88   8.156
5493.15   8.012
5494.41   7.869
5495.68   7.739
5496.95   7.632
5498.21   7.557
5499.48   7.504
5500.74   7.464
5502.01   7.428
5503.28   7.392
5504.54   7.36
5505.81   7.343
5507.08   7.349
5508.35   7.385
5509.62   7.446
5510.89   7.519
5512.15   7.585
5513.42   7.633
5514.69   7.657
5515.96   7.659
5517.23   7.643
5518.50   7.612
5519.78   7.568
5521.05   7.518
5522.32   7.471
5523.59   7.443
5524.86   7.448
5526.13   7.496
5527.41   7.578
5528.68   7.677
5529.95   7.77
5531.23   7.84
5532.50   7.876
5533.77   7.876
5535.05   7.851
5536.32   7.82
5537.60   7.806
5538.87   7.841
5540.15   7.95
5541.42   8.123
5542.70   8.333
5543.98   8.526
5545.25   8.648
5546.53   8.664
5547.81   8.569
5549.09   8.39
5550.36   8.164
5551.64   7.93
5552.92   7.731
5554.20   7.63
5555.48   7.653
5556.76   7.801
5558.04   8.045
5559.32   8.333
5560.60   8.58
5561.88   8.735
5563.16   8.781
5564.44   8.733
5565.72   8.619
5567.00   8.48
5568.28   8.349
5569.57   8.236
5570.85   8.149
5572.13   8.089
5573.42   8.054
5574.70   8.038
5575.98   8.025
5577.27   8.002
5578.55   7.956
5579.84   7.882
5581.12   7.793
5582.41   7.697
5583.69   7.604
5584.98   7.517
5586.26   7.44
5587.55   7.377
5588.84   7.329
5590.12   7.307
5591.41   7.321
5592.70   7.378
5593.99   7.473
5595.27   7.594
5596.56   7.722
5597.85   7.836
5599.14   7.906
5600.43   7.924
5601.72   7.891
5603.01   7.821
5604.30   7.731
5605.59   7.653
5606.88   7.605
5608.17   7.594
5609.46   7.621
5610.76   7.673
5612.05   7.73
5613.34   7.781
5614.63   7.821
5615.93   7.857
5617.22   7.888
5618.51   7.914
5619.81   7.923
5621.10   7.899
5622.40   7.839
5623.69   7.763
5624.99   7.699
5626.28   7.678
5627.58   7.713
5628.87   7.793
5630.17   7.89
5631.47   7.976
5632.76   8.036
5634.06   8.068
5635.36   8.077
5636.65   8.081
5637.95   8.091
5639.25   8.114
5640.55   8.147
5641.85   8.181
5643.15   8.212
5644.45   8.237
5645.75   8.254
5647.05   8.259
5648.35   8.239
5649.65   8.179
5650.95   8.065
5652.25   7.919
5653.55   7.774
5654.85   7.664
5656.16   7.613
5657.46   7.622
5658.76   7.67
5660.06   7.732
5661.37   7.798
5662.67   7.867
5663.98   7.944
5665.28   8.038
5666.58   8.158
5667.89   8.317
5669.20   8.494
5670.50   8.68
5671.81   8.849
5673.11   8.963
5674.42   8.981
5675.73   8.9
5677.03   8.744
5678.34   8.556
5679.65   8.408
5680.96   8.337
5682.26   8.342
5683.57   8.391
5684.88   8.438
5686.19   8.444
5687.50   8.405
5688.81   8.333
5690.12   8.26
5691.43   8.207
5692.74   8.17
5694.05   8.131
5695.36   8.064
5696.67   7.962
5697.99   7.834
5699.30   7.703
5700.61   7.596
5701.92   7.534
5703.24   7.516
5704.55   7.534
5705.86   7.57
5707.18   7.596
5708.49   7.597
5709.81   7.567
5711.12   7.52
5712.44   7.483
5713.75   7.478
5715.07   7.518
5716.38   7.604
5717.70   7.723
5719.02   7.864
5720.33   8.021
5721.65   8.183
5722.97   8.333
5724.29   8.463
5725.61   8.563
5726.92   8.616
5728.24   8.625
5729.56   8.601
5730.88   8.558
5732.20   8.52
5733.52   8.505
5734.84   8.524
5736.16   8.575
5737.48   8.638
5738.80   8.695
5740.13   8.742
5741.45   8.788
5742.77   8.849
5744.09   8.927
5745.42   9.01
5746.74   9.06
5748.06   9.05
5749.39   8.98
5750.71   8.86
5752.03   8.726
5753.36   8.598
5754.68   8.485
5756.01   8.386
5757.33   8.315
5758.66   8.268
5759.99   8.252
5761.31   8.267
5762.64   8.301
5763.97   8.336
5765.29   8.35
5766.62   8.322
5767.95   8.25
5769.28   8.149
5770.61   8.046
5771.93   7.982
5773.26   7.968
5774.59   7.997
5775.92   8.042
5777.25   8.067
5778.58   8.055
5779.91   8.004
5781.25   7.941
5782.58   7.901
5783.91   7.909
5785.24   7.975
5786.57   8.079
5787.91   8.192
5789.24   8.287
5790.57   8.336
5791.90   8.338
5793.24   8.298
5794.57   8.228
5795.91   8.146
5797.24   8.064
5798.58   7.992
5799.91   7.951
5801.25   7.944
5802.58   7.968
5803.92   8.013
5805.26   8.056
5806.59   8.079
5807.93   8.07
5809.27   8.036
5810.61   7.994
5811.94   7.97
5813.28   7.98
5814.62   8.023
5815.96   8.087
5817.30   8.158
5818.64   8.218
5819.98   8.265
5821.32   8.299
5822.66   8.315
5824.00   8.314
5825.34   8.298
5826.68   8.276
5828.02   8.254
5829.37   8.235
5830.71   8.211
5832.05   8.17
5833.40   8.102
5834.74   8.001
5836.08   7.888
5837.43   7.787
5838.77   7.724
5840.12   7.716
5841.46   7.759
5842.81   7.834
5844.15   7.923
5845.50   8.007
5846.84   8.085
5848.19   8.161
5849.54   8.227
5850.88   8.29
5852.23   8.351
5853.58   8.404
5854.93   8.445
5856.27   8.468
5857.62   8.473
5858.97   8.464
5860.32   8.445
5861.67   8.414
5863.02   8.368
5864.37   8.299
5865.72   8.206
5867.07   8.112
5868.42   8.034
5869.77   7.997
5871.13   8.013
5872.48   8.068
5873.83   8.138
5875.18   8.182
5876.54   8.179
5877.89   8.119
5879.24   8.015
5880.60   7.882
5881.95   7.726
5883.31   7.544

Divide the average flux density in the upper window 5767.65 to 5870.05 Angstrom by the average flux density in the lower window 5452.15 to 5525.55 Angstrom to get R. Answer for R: 1.06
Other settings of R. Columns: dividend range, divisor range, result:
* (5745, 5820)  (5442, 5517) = 1.06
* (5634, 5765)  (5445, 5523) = 1.07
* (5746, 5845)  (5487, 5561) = 1.04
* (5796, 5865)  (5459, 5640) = 1.04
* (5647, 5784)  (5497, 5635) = 1.05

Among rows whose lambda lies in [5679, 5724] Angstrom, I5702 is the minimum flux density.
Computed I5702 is 7.478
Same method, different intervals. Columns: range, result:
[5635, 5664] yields 7.613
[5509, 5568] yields 7.443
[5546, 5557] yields 7.63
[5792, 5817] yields 7.944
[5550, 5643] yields 7.307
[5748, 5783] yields 7.901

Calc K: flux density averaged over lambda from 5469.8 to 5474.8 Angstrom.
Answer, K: 7.51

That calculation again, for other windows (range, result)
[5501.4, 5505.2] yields 7.4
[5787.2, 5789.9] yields 8.22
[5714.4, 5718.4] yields 7.61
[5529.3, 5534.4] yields 7.85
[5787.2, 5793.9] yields 8.28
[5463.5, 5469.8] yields 7.48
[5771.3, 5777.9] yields 8.01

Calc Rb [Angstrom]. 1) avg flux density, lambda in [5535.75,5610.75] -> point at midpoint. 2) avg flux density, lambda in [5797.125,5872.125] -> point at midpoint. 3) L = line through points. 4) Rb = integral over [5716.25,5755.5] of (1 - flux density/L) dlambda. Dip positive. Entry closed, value -2.5 Angstrom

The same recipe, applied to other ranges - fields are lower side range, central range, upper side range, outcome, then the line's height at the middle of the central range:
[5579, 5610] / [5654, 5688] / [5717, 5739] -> -0.9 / 8.07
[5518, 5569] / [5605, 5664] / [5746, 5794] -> 1.8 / 8.14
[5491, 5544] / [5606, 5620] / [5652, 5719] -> 0.2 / 7.88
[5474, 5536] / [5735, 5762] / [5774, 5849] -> -2.2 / 8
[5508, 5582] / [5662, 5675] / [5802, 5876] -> -0.6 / 8.04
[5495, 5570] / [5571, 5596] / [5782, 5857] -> 0.7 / 7.92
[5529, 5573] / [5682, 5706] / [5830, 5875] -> 0.4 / 8.16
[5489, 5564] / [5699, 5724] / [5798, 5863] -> 1.0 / 8.02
